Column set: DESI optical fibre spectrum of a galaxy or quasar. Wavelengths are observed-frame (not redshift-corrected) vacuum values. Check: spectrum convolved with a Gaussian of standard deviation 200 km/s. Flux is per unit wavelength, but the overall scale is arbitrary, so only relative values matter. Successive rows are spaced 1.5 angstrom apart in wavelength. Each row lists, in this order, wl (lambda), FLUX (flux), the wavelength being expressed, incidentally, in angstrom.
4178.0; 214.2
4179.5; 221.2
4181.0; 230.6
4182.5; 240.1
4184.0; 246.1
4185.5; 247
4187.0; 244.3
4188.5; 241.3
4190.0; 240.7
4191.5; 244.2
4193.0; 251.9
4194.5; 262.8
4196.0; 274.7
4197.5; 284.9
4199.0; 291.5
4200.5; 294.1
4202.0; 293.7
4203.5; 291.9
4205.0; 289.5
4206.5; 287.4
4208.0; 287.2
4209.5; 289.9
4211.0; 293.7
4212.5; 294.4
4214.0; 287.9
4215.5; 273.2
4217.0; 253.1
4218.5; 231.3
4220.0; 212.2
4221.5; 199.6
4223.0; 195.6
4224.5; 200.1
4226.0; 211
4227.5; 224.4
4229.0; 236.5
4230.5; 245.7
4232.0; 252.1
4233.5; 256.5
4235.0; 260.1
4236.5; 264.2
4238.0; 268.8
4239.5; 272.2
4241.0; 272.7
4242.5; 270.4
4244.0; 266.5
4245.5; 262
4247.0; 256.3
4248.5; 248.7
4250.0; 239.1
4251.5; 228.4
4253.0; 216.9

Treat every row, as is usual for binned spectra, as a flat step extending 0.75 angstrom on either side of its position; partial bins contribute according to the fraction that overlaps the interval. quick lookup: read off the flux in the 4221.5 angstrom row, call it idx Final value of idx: 199.6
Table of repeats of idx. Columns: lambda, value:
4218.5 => 231.3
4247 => 256.3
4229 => 236.5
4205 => 289.5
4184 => 246.1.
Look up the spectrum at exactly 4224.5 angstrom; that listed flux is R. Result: 200.1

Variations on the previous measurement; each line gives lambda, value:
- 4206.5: 287.4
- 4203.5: 291.9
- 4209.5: 289.9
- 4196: 274.7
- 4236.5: 264.2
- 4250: 239.1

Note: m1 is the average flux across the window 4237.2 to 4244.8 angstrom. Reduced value 270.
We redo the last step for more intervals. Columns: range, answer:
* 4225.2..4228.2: 217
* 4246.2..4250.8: 248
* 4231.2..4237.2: 258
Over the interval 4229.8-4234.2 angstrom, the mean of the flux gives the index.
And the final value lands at 251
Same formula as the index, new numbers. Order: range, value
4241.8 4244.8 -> 268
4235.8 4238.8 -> 267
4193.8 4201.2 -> 282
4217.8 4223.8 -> 209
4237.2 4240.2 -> 270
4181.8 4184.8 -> 243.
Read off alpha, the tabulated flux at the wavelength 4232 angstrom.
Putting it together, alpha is 252.1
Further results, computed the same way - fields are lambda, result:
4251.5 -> 228.4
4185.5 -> 247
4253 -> 216.9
